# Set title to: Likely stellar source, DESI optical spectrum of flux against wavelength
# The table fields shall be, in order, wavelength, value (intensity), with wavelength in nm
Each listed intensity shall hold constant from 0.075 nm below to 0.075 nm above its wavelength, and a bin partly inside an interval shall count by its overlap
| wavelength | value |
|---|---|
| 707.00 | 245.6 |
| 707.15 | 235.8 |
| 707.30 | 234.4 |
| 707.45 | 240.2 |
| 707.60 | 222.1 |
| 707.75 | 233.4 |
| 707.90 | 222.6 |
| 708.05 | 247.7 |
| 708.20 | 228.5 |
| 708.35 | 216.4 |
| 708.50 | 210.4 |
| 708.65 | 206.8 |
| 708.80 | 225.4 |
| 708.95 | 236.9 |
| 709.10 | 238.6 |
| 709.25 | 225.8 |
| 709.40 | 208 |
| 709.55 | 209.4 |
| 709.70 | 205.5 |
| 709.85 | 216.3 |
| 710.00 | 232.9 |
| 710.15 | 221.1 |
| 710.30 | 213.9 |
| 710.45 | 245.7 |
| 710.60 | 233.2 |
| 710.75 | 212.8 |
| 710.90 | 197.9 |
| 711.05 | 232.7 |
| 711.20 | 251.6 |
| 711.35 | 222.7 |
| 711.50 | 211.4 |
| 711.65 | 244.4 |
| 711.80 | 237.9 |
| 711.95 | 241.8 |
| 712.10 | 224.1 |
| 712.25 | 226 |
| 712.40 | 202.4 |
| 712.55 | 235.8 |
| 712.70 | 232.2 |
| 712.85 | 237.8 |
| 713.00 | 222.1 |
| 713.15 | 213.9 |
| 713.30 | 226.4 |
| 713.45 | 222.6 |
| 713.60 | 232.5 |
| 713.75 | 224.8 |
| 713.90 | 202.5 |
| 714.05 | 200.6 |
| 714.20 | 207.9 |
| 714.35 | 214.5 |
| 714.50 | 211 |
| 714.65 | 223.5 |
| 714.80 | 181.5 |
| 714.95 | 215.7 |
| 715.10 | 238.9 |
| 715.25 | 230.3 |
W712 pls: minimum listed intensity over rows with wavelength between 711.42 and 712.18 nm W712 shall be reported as 211.4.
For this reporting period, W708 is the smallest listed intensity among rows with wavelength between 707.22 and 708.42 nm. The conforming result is 216.4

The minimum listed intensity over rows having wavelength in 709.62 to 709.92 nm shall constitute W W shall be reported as 205.5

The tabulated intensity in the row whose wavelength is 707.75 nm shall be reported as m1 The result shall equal 233.4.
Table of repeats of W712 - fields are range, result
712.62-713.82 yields 213.9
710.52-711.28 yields 197.9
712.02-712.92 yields 202.4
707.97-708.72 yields 206.8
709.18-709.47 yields 208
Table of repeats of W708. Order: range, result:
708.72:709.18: 225.4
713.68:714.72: 200.6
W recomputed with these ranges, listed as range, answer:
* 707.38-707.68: 222.1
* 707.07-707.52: 234.4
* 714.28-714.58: 211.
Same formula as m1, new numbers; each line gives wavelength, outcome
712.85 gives 237.8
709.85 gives 216.3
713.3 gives 226.4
